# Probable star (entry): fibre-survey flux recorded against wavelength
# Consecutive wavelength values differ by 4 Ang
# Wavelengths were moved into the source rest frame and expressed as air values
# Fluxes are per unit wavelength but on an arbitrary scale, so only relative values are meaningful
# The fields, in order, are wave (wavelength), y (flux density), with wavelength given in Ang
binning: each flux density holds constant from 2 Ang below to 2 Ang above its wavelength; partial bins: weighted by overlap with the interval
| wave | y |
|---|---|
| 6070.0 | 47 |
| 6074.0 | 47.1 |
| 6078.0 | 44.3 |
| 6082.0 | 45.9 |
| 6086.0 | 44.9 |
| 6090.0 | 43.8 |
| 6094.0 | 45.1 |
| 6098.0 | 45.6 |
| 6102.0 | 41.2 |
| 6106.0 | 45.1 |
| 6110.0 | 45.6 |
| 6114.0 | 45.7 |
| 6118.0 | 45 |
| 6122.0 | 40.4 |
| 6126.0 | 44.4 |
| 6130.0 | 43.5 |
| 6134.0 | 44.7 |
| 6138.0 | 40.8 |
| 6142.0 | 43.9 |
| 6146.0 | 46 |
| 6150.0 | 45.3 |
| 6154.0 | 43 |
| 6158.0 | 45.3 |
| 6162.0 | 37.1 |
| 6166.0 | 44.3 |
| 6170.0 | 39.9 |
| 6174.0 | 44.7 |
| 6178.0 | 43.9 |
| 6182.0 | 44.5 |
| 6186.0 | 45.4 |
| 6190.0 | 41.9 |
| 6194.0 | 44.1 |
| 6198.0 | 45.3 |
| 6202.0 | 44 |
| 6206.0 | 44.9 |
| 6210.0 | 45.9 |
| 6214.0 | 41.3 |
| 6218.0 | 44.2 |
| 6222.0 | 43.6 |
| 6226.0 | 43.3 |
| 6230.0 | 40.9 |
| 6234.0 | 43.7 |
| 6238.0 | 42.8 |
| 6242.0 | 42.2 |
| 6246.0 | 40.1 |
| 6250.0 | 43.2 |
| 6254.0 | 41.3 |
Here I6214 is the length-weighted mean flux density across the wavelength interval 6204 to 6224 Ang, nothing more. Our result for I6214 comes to 44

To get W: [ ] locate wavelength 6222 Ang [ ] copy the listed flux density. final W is 43.6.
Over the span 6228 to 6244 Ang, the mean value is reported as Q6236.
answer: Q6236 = 42.4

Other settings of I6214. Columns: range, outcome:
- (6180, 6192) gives 43.9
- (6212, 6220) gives 42.8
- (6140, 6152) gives 45.1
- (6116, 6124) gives 42.7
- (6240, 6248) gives 41.2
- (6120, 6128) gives 42.4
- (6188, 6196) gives 43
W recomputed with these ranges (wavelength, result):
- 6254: 41.3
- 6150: 45.3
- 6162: 37.1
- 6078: 44.3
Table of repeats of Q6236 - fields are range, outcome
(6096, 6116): 44.6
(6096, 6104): 43.4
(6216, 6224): 43.9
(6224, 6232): 42.1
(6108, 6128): 44.2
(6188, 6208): 44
